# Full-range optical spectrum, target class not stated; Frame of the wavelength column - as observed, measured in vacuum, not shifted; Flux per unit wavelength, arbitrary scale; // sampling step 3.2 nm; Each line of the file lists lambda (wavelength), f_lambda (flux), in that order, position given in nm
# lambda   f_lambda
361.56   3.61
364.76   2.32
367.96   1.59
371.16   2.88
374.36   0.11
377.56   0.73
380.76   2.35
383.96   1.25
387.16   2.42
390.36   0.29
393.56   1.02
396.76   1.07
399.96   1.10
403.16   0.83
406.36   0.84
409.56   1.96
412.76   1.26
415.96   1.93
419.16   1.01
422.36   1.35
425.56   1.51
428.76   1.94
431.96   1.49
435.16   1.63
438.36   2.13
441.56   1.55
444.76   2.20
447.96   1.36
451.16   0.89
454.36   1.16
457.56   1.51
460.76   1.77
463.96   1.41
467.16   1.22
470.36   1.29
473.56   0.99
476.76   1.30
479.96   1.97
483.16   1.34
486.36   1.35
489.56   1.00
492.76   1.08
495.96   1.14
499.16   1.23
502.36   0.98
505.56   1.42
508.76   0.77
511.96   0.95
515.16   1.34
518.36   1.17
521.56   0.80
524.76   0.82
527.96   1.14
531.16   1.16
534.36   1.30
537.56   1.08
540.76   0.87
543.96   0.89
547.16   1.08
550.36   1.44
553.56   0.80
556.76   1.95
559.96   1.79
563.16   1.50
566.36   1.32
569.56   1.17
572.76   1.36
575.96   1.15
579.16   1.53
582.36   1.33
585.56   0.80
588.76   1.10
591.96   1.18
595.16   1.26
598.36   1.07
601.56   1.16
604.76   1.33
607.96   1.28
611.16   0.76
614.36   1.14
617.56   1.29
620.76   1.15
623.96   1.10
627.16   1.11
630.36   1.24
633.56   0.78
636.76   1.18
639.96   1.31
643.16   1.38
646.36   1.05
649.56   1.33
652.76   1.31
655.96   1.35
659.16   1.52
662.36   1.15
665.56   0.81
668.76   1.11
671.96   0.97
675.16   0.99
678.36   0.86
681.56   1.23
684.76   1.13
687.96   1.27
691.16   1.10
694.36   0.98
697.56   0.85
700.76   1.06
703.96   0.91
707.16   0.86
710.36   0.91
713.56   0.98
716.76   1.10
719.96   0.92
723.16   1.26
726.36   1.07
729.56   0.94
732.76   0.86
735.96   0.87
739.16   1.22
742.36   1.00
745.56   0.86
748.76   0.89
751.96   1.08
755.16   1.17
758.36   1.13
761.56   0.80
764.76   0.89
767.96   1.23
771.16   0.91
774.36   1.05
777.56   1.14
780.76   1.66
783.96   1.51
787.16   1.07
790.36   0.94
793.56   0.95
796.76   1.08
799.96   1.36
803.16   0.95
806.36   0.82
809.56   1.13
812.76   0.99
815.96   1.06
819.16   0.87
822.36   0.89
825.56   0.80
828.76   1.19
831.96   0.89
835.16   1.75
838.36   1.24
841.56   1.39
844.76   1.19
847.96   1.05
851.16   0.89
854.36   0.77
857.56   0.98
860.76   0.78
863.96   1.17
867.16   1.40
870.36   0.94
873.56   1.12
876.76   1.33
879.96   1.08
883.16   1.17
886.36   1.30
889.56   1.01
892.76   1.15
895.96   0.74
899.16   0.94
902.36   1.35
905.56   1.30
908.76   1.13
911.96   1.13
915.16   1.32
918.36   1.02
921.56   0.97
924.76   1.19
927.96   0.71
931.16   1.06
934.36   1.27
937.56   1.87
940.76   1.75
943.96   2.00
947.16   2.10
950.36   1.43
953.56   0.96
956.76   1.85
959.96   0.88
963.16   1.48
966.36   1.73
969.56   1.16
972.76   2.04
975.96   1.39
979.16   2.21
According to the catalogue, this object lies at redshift 1.339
